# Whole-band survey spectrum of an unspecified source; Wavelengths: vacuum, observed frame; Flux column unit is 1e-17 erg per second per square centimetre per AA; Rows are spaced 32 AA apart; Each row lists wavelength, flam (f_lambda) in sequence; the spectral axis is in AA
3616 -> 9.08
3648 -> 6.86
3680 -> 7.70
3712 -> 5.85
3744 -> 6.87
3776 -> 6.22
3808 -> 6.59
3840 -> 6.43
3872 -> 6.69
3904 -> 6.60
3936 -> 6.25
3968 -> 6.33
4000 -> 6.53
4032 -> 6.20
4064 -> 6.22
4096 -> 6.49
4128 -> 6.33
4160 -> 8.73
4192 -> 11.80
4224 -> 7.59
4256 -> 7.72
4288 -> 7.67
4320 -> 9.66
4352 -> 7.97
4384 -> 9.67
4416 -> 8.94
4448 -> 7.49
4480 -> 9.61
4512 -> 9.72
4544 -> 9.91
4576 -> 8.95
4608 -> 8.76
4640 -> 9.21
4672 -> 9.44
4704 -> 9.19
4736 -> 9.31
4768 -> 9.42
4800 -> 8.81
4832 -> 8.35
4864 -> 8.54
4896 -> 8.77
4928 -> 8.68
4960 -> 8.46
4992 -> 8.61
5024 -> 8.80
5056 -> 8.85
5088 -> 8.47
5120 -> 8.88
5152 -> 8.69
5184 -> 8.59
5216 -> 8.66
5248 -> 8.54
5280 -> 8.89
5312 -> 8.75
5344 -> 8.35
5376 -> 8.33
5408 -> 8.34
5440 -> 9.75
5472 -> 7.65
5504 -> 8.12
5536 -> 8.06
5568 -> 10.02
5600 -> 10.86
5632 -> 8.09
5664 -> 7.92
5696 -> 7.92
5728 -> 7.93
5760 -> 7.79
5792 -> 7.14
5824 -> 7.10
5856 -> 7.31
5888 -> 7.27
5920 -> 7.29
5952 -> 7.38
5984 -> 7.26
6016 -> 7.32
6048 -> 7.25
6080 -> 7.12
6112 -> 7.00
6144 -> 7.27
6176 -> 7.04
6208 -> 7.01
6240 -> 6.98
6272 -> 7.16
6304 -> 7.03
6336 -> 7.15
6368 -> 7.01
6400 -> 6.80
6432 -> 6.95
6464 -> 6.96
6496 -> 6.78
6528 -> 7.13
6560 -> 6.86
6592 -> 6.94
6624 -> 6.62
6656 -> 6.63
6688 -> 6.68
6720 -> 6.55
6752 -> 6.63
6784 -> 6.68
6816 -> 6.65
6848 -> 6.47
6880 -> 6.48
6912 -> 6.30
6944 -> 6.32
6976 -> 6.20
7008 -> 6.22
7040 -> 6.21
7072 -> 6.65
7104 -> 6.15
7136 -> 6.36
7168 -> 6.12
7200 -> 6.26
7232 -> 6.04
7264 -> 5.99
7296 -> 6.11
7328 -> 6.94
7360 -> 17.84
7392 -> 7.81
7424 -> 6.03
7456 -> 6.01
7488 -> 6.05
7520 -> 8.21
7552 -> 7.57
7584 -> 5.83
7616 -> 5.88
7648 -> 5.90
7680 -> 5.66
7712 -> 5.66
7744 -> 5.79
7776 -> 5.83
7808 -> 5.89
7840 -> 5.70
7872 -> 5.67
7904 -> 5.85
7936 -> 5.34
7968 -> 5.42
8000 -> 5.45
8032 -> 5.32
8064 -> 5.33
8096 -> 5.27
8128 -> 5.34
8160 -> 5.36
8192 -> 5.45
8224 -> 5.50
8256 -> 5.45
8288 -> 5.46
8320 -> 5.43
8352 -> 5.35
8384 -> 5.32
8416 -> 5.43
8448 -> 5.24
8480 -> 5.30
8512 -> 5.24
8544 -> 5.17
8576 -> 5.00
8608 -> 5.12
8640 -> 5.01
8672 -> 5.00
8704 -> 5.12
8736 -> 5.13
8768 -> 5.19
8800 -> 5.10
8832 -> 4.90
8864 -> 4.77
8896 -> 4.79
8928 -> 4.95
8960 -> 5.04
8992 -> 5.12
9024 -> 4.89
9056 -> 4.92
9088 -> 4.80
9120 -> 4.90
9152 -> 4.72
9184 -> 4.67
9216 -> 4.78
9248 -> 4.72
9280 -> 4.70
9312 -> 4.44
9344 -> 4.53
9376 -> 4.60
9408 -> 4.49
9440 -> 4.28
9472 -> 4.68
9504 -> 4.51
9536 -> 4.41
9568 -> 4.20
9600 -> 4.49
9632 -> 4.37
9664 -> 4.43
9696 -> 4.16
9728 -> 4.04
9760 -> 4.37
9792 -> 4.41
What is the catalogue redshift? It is 0.120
